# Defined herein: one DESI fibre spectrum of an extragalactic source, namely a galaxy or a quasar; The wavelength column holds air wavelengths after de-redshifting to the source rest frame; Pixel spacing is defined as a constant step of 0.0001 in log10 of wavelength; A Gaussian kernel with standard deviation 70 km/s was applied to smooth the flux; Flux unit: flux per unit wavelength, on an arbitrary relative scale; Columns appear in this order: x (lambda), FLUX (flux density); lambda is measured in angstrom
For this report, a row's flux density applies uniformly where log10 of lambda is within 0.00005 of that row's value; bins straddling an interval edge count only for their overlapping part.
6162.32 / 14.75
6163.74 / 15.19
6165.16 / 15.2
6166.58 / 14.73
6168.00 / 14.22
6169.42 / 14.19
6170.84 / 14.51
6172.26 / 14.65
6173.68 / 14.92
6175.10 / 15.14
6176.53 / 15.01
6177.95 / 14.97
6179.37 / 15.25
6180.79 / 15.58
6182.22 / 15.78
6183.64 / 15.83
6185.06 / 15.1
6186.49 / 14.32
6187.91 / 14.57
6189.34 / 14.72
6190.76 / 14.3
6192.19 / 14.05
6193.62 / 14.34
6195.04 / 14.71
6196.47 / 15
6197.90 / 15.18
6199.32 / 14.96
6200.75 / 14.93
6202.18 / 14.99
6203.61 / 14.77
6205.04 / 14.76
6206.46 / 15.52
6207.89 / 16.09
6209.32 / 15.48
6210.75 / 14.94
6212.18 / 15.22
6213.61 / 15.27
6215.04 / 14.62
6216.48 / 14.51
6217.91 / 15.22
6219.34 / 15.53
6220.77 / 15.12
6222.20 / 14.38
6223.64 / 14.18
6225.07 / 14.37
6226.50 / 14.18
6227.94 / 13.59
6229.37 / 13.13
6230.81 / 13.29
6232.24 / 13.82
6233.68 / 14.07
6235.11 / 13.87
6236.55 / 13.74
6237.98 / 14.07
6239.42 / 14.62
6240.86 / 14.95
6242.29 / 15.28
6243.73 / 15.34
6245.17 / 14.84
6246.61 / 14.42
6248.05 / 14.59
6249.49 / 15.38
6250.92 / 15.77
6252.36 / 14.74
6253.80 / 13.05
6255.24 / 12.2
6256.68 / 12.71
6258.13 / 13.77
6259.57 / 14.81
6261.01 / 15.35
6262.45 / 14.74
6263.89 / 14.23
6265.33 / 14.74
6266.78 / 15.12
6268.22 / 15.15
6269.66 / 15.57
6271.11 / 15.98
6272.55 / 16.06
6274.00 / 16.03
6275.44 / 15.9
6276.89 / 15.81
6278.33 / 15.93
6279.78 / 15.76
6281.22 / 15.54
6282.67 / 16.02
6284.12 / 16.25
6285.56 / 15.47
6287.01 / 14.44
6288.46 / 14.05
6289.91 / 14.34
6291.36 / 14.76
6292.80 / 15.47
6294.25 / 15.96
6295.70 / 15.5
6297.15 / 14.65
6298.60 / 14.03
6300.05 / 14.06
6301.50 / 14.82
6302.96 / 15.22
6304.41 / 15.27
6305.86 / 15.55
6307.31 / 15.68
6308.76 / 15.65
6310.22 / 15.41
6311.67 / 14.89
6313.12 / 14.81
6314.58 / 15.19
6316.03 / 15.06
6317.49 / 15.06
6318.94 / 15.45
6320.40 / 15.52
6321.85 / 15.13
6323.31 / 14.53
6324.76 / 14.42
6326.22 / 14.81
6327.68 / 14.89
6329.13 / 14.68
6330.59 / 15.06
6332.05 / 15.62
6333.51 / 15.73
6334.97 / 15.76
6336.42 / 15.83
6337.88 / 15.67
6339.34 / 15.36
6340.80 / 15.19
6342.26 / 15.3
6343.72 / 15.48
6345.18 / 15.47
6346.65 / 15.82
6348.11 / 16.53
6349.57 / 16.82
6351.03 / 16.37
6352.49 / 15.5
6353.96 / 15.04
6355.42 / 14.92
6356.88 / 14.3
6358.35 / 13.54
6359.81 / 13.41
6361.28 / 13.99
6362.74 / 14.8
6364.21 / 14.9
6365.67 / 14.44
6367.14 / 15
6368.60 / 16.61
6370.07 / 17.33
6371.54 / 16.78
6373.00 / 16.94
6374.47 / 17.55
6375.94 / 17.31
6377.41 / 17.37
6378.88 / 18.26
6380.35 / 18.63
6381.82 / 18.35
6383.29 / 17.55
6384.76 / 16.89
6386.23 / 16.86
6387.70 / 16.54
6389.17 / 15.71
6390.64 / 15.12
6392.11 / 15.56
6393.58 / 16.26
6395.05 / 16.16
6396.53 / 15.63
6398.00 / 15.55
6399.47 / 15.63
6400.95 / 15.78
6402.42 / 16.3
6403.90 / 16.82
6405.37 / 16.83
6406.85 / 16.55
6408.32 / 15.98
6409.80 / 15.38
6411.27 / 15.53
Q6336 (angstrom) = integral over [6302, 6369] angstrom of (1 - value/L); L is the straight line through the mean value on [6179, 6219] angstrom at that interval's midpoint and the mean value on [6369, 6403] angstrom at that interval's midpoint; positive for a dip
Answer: 4.3 angstrom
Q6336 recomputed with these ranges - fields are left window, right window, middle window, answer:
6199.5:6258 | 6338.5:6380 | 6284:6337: 0.70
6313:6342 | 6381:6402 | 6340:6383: -0.47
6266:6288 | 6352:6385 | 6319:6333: 0.76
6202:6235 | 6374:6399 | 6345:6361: 1.11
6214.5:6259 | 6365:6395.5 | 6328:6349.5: 0.63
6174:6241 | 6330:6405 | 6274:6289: -0.26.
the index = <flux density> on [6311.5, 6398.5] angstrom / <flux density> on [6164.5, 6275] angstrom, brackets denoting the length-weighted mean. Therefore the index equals 1.07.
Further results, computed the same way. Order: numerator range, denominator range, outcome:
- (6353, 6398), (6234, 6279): 1.08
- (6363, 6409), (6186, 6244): 1.13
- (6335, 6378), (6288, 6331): 1.04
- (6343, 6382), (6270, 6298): 1.03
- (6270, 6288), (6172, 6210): 1.05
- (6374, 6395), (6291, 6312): 1.12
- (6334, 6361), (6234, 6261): 1.07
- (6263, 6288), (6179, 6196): 1.04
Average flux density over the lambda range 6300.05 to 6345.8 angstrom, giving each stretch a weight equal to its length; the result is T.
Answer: 15.2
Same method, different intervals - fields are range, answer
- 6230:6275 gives 14.6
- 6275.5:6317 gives 15.2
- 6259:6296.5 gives 15.3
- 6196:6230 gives 14.8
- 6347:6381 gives 15.9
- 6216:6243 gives 14.3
